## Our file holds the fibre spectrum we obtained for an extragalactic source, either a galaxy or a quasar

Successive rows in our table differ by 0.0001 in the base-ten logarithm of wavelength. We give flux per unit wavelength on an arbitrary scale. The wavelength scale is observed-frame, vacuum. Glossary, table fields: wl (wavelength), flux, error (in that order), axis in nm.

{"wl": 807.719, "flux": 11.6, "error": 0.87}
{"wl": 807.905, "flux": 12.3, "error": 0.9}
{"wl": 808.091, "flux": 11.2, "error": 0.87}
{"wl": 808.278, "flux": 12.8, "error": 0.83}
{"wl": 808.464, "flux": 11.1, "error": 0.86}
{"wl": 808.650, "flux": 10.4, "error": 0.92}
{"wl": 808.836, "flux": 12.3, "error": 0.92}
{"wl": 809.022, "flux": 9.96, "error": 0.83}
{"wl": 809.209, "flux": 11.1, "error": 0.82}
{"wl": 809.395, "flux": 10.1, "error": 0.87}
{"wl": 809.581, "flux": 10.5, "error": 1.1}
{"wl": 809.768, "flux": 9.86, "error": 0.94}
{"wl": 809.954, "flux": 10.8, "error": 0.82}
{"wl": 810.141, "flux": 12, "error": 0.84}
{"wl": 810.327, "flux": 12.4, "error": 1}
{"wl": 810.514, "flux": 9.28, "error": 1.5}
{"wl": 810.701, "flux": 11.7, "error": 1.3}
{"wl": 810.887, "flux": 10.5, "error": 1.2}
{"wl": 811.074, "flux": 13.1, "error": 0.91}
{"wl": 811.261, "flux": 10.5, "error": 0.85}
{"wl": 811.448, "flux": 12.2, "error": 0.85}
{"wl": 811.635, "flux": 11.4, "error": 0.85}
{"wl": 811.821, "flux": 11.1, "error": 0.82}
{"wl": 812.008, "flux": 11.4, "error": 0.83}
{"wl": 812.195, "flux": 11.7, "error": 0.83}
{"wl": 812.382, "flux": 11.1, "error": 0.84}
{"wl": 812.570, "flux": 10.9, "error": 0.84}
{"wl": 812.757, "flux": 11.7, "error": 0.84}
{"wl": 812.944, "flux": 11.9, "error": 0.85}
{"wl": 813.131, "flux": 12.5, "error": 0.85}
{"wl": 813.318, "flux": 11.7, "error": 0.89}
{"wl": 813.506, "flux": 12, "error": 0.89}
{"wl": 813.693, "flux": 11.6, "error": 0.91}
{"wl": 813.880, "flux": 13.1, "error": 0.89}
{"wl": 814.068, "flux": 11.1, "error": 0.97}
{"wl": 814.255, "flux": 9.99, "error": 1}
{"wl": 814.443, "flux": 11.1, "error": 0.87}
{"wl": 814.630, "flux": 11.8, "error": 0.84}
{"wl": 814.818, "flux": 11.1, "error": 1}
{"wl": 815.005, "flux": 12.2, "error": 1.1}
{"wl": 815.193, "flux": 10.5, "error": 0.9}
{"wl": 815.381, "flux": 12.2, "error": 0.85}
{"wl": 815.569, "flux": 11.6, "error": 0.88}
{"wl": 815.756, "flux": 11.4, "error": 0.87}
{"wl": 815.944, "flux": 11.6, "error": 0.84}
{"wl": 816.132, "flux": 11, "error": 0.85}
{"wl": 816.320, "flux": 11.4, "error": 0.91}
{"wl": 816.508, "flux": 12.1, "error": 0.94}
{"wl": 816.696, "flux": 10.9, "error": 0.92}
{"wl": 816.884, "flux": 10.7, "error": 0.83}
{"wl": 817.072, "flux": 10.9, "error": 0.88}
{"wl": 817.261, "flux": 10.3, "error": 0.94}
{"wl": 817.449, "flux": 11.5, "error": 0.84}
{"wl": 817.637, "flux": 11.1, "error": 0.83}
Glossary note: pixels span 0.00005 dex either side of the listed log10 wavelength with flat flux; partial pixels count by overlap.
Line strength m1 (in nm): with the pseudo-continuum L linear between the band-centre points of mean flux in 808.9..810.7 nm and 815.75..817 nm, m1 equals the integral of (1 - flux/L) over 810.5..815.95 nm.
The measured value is -0.23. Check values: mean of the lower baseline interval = 10.7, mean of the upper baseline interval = 11.3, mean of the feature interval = 11.5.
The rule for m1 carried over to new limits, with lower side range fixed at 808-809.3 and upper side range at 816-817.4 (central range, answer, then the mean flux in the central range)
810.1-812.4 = -0.04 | 11.4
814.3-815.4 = -0.03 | 11.4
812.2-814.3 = -0.09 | 11.6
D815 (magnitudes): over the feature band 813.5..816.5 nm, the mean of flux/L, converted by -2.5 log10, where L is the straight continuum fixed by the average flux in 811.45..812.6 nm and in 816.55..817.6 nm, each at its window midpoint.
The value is -0.04 mag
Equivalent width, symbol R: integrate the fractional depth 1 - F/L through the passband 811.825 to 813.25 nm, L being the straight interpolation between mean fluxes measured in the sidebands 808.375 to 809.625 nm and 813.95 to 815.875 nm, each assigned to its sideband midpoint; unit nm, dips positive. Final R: -0.06 nm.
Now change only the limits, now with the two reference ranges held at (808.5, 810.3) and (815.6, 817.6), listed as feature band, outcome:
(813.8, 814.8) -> -0.03 nm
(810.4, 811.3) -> -0.01 nm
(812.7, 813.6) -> -0.08 nm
